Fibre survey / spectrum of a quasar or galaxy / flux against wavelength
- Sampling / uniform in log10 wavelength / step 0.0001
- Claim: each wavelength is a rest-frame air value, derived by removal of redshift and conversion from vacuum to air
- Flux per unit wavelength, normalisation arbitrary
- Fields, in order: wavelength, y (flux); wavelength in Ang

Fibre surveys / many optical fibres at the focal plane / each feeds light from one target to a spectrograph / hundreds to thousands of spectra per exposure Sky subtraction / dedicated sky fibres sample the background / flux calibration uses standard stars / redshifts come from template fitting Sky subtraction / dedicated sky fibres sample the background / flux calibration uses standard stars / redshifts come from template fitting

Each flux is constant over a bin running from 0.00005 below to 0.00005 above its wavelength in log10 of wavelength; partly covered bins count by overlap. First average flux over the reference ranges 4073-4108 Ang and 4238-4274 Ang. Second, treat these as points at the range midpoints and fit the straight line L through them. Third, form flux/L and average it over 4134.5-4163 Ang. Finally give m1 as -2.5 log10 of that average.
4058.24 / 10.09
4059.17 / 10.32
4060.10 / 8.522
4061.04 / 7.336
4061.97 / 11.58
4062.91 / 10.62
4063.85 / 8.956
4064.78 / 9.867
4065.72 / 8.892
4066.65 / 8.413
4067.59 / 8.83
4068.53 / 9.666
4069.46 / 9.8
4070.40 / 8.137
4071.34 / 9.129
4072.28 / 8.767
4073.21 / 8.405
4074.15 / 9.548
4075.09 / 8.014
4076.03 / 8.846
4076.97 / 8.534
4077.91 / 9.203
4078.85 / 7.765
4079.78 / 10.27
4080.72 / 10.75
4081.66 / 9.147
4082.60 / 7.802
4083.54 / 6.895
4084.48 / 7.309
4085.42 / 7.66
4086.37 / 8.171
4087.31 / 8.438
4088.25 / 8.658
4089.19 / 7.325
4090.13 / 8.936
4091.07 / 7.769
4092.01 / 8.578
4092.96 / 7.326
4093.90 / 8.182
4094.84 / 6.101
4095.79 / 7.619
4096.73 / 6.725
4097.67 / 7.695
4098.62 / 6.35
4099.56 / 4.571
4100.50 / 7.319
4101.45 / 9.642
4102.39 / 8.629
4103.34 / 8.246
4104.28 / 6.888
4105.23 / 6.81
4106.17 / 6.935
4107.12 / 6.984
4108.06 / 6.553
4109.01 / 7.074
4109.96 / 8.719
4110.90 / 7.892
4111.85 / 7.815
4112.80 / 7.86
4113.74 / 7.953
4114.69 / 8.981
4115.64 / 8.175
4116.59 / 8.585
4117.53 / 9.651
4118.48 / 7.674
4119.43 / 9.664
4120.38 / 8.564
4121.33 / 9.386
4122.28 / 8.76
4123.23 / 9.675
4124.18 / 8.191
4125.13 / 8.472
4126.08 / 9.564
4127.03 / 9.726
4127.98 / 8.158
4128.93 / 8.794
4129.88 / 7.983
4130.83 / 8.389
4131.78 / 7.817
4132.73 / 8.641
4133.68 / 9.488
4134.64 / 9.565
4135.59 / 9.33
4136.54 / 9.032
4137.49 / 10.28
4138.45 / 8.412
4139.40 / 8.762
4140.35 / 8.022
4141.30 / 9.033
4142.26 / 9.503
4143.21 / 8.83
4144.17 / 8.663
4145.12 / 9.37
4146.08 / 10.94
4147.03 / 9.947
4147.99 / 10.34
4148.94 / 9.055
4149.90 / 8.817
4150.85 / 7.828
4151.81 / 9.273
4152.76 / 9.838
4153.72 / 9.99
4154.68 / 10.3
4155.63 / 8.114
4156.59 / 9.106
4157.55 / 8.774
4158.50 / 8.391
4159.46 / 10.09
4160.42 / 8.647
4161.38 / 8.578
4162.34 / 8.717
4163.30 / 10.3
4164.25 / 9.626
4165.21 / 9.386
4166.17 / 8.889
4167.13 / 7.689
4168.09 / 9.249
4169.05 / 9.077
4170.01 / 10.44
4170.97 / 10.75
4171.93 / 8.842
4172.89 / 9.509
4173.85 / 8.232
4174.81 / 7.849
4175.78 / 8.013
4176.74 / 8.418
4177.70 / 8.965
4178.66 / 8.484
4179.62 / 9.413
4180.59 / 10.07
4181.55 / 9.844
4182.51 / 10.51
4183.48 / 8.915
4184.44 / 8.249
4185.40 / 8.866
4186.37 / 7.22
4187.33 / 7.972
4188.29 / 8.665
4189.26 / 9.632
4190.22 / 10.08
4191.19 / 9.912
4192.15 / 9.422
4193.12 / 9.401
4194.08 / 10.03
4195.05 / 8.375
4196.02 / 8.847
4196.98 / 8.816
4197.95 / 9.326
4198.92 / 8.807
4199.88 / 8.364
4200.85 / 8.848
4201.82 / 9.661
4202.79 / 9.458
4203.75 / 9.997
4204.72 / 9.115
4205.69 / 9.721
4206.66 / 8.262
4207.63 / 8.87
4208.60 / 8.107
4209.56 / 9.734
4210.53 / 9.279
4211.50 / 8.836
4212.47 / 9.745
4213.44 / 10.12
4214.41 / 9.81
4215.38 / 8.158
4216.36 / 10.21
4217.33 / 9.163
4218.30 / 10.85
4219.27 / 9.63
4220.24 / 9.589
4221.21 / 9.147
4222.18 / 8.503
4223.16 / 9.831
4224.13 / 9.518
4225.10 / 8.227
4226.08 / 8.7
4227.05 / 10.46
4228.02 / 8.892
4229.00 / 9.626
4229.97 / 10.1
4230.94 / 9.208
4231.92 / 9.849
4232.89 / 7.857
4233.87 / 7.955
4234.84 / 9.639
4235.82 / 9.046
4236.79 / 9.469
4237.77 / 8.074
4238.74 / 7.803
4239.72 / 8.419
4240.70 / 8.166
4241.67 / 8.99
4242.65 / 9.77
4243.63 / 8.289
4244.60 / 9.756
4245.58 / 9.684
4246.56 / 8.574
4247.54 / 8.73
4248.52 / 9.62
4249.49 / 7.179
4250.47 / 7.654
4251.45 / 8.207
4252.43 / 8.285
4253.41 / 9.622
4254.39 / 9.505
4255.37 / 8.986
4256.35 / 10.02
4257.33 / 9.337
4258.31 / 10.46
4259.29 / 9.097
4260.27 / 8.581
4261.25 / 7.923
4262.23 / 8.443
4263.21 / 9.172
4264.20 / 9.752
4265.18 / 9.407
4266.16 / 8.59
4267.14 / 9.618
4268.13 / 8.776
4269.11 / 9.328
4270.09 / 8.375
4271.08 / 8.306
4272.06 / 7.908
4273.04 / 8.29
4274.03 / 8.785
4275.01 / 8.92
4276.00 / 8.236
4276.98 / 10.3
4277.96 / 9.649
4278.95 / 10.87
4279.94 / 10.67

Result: -0.12 mag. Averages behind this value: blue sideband 7.93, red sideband 8.84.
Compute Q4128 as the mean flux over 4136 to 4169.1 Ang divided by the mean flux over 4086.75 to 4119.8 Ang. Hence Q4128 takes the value 1.18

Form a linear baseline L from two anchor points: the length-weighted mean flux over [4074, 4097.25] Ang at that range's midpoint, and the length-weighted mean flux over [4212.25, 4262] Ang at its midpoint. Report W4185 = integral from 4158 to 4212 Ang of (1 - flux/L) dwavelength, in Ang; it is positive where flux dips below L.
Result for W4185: -1.8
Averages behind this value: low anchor 8.2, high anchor 9.09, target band 9.09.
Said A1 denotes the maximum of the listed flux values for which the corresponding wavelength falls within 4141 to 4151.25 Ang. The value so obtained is 10.94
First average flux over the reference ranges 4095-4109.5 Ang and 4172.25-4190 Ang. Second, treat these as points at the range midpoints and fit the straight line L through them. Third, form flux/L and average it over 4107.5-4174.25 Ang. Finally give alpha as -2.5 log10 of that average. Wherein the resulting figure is -0.12 mag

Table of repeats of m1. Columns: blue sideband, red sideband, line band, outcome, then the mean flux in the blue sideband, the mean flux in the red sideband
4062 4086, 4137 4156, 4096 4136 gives 0.12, 8.89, 9.27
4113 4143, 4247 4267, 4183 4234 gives -0.03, 8.84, 8.94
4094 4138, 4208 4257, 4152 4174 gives -0.09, 8.2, 9.09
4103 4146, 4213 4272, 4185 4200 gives -0.02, 8.53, 9.06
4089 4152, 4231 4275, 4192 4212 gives -0.05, 8.39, 8.85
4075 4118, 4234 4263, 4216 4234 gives -0.08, 7.94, 8.87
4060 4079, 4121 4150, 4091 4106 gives 0.22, 9.02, 9.06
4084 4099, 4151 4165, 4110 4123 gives -0.04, 7.68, 9.24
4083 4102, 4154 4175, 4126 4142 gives -0.05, 7.57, 9.14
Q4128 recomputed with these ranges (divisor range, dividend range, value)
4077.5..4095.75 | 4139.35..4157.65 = 1.13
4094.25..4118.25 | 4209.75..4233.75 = 1.23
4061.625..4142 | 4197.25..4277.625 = 1.07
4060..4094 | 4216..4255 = 1.04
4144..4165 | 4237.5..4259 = 0.95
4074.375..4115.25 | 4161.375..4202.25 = 1.15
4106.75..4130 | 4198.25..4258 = 1.08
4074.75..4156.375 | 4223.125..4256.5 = 1.06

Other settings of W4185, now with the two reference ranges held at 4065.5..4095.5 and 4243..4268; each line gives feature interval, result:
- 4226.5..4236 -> -0.38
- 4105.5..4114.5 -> 1.04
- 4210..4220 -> -0.81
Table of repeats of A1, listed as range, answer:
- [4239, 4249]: 9.77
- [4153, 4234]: 10.85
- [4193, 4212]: 10.03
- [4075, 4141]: 10.75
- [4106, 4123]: 9.664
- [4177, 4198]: 10.51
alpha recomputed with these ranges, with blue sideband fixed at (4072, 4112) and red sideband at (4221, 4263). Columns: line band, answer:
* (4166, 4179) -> -0.05 mag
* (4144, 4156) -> -0.14 mag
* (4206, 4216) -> -0.04 mag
